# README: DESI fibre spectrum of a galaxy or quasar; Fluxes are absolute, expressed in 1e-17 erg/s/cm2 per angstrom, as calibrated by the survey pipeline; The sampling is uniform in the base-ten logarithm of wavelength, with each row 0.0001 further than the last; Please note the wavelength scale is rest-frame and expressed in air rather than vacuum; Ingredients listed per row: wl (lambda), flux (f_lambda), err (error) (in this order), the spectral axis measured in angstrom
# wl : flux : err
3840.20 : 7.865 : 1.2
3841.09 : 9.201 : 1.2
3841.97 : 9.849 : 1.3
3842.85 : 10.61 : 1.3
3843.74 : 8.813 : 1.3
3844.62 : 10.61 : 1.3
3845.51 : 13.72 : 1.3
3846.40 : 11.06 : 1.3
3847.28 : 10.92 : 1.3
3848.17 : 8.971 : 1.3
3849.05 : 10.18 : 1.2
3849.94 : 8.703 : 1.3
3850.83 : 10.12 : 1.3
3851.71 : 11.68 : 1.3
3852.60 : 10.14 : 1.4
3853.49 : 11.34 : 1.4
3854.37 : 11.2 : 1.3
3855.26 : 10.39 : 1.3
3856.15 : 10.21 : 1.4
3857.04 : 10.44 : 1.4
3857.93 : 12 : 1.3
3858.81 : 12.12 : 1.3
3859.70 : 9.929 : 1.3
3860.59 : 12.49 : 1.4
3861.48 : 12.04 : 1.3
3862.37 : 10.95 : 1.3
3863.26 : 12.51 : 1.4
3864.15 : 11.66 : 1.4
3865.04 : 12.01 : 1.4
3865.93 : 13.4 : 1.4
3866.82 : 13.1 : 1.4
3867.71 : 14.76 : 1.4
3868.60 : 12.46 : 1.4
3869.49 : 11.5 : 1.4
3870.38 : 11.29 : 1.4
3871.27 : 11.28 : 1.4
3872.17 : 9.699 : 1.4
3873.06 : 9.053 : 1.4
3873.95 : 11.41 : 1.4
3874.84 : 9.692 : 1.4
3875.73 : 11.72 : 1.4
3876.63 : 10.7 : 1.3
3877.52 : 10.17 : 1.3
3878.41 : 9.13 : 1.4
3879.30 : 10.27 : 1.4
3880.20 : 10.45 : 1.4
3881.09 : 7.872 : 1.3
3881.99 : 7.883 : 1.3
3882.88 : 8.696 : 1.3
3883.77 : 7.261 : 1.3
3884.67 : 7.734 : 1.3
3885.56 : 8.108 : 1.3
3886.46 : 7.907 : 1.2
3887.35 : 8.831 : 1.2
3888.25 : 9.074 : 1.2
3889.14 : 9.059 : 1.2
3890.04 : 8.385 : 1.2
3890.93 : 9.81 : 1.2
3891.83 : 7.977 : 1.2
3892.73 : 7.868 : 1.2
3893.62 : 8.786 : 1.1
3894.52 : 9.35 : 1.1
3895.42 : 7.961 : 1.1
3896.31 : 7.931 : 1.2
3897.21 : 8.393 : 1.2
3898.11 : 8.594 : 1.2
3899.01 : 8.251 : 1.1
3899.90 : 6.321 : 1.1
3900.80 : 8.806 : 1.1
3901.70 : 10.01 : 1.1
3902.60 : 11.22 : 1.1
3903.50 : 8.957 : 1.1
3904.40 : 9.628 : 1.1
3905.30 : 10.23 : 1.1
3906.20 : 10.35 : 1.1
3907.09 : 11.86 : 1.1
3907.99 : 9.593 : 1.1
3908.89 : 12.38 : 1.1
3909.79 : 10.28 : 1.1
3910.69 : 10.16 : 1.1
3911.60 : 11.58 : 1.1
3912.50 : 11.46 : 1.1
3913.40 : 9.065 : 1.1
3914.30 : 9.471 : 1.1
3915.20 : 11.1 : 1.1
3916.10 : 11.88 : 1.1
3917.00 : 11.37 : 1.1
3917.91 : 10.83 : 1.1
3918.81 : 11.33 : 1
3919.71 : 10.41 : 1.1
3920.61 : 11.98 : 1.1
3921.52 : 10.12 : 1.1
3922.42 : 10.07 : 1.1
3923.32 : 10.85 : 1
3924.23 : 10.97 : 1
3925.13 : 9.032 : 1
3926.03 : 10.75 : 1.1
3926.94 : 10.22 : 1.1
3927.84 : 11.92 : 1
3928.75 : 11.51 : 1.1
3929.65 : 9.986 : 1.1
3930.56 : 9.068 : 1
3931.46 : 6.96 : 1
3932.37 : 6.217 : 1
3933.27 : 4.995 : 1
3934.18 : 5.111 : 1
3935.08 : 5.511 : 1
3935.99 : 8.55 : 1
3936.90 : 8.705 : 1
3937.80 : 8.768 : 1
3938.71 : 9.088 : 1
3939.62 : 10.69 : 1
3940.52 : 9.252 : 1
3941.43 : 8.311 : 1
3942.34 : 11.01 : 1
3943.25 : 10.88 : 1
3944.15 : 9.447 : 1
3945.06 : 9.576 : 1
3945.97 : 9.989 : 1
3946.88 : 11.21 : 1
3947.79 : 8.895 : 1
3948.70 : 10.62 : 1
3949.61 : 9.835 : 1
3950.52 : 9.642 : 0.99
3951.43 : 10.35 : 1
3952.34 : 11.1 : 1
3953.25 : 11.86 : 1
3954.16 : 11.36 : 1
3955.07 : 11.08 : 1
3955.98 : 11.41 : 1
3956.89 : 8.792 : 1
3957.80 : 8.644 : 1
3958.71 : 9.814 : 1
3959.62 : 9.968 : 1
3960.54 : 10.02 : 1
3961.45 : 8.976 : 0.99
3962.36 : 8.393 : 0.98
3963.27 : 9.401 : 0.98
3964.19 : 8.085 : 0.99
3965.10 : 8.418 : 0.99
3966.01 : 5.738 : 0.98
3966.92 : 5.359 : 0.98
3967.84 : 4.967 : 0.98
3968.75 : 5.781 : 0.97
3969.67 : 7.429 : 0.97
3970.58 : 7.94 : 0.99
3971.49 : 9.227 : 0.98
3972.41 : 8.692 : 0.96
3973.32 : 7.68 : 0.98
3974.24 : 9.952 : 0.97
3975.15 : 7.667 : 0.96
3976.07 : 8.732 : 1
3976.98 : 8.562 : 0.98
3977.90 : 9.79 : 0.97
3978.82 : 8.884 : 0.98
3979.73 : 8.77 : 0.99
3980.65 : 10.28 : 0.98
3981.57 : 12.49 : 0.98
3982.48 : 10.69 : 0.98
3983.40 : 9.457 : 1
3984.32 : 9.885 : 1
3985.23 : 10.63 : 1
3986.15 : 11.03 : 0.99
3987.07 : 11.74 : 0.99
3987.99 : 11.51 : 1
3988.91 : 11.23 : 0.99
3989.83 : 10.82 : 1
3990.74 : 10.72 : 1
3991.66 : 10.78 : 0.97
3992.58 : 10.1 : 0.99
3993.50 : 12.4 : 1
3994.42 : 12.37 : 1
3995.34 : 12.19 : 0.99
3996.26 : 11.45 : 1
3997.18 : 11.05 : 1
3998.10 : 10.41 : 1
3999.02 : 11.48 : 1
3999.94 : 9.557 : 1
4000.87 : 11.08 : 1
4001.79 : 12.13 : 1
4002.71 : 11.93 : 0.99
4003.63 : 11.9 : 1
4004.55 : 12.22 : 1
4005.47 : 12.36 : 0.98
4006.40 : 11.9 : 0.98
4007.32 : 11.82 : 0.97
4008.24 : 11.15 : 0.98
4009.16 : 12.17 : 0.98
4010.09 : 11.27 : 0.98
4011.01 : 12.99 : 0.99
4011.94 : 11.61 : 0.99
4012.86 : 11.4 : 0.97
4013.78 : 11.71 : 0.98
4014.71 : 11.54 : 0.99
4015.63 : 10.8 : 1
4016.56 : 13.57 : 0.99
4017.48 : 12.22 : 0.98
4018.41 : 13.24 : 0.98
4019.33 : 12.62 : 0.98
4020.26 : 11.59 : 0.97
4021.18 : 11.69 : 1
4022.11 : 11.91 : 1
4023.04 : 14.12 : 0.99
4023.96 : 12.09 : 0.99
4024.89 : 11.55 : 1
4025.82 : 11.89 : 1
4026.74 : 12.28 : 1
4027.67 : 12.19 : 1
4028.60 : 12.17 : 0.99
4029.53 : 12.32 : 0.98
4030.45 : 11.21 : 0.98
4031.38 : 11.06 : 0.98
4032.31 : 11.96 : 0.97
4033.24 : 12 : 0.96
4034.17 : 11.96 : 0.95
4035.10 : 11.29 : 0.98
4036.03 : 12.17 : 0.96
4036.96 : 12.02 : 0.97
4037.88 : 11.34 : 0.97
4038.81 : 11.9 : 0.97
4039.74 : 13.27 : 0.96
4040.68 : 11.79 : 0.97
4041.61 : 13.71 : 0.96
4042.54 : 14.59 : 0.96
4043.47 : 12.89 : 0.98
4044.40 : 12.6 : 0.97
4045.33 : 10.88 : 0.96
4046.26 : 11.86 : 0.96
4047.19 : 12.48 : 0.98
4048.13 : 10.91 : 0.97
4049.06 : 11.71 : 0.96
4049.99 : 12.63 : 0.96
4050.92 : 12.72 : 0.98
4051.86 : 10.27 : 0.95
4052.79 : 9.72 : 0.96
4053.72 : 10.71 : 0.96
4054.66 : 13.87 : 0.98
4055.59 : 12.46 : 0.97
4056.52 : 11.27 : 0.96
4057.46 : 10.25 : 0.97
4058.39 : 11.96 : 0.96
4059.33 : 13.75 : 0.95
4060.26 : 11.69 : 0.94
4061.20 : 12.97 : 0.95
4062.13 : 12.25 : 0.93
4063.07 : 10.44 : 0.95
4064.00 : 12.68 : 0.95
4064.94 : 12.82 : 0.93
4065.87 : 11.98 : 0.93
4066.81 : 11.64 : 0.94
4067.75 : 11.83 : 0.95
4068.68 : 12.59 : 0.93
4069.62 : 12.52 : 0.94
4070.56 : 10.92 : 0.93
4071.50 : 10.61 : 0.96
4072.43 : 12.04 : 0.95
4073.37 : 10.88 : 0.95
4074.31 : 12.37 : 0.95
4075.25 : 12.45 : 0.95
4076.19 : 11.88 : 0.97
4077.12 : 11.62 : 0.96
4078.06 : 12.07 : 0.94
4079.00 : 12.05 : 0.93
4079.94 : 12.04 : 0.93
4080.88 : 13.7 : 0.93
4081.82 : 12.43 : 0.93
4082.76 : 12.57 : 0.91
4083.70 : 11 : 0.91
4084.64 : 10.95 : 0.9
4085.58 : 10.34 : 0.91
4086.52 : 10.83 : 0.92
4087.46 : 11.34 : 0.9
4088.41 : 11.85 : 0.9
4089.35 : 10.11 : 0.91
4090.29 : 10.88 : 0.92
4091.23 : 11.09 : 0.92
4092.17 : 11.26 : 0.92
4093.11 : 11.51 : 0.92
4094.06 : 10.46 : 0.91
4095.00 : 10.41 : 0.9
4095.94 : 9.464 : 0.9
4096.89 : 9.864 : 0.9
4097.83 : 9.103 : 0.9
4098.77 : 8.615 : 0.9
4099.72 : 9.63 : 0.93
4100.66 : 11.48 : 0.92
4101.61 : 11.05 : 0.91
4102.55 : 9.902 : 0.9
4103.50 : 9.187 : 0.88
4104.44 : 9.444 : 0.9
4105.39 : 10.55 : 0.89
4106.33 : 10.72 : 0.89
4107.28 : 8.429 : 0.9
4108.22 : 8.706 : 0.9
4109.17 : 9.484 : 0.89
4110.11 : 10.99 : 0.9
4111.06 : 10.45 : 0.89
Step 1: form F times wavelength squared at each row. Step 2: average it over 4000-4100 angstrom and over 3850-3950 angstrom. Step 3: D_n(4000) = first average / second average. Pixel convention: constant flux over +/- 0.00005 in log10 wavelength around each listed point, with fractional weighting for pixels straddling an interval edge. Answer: 1.27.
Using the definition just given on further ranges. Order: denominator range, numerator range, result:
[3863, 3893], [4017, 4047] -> 1.31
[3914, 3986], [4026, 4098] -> 1.32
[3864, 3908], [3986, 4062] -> 1.31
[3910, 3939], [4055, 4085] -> 1.33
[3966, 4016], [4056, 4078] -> 1.19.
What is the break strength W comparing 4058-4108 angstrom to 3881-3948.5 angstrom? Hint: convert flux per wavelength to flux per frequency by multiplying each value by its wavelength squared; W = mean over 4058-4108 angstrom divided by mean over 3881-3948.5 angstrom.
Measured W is 1.30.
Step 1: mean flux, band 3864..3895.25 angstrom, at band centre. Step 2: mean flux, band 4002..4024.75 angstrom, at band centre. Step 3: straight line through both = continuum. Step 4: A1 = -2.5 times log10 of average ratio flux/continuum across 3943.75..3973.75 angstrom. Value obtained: 0.23 mag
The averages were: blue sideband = 9.91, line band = 9.08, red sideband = 12.1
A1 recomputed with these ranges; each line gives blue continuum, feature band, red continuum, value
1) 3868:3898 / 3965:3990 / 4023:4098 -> 0.18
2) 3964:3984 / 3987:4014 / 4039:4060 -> -0.19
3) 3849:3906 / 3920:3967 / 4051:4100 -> 0.12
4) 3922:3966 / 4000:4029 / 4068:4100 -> -0.16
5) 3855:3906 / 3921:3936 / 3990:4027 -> 0.19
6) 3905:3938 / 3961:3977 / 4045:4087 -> 0.32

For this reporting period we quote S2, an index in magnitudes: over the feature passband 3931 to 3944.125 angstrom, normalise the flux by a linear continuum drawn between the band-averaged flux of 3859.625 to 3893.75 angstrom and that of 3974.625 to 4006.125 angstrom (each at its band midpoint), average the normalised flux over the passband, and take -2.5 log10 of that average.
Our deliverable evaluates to 0.27 mag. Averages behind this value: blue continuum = 10.2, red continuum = 10.8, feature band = 8.2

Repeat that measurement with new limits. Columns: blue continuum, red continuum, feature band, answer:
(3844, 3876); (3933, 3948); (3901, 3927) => -0.101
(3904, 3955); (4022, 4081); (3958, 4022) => 0.065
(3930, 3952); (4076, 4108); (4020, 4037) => -0.197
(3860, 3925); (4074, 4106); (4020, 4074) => -0.114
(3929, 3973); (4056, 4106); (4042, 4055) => -0.124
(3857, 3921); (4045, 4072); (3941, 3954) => 0.053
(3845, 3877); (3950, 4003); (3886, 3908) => 0.198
